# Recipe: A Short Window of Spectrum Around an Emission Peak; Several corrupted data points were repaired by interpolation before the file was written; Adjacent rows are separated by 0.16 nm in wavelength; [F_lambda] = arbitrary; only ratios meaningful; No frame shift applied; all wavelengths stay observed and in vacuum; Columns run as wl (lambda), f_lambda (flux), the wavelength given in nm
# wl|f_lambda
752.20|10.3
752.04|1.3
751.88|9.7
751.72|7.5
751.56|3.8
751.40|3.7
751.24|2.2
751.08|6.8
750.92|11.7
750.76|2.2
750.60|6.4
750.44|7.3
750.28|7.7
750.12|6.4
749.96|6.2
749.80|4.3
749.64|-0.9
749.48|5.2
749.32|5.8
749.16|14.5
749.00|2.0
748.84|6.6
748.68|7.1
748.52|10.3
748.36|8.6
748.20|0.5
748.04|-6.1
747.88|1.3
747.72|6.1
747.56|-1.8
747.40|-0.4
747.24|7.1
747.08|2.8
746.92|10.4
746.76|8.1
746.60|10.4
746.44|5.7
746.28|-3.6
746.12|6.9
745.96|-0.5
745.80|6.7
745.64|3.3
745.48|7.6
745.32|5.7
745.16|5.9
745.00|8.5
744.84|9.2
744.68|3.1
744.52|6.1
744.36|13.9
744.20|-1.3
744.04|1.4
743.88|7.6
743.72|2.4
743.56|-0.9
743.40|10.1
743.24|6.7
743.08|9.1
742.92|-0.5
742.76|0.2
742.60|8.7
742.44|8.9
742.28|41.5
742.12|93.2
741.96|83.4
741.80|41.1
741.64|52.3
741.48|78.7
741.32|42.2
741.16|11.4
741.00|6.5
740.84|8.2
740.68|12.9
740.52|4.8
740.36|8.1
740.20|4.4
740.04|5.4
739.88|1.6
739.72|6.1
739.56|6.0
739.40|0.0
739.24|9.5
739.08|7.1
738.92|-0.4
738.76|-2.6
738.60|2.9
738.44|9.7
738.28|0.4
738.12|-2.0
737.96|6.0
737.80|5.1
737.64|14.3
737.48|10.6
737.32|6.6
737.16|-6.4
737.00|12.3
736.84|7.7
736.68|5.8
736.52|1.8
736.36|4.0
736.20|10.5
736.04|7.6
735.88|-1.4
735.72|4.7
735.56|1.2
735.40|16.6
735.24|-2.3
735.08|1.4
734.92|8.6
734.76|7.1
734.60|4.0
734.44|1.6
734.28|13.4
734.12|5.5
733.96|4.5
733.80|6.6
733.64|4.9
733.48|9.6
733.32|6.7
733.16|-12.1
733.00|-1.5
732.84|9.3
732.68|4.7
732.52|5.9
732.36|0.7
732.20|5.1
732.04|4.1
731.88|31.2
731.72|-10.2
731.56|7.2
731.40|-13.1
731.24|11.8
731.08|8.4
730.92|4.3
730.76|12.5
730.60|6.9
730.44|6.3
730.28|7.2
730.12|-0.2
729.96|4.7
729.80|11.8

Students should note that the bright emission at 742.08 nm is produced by [O II] 3727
